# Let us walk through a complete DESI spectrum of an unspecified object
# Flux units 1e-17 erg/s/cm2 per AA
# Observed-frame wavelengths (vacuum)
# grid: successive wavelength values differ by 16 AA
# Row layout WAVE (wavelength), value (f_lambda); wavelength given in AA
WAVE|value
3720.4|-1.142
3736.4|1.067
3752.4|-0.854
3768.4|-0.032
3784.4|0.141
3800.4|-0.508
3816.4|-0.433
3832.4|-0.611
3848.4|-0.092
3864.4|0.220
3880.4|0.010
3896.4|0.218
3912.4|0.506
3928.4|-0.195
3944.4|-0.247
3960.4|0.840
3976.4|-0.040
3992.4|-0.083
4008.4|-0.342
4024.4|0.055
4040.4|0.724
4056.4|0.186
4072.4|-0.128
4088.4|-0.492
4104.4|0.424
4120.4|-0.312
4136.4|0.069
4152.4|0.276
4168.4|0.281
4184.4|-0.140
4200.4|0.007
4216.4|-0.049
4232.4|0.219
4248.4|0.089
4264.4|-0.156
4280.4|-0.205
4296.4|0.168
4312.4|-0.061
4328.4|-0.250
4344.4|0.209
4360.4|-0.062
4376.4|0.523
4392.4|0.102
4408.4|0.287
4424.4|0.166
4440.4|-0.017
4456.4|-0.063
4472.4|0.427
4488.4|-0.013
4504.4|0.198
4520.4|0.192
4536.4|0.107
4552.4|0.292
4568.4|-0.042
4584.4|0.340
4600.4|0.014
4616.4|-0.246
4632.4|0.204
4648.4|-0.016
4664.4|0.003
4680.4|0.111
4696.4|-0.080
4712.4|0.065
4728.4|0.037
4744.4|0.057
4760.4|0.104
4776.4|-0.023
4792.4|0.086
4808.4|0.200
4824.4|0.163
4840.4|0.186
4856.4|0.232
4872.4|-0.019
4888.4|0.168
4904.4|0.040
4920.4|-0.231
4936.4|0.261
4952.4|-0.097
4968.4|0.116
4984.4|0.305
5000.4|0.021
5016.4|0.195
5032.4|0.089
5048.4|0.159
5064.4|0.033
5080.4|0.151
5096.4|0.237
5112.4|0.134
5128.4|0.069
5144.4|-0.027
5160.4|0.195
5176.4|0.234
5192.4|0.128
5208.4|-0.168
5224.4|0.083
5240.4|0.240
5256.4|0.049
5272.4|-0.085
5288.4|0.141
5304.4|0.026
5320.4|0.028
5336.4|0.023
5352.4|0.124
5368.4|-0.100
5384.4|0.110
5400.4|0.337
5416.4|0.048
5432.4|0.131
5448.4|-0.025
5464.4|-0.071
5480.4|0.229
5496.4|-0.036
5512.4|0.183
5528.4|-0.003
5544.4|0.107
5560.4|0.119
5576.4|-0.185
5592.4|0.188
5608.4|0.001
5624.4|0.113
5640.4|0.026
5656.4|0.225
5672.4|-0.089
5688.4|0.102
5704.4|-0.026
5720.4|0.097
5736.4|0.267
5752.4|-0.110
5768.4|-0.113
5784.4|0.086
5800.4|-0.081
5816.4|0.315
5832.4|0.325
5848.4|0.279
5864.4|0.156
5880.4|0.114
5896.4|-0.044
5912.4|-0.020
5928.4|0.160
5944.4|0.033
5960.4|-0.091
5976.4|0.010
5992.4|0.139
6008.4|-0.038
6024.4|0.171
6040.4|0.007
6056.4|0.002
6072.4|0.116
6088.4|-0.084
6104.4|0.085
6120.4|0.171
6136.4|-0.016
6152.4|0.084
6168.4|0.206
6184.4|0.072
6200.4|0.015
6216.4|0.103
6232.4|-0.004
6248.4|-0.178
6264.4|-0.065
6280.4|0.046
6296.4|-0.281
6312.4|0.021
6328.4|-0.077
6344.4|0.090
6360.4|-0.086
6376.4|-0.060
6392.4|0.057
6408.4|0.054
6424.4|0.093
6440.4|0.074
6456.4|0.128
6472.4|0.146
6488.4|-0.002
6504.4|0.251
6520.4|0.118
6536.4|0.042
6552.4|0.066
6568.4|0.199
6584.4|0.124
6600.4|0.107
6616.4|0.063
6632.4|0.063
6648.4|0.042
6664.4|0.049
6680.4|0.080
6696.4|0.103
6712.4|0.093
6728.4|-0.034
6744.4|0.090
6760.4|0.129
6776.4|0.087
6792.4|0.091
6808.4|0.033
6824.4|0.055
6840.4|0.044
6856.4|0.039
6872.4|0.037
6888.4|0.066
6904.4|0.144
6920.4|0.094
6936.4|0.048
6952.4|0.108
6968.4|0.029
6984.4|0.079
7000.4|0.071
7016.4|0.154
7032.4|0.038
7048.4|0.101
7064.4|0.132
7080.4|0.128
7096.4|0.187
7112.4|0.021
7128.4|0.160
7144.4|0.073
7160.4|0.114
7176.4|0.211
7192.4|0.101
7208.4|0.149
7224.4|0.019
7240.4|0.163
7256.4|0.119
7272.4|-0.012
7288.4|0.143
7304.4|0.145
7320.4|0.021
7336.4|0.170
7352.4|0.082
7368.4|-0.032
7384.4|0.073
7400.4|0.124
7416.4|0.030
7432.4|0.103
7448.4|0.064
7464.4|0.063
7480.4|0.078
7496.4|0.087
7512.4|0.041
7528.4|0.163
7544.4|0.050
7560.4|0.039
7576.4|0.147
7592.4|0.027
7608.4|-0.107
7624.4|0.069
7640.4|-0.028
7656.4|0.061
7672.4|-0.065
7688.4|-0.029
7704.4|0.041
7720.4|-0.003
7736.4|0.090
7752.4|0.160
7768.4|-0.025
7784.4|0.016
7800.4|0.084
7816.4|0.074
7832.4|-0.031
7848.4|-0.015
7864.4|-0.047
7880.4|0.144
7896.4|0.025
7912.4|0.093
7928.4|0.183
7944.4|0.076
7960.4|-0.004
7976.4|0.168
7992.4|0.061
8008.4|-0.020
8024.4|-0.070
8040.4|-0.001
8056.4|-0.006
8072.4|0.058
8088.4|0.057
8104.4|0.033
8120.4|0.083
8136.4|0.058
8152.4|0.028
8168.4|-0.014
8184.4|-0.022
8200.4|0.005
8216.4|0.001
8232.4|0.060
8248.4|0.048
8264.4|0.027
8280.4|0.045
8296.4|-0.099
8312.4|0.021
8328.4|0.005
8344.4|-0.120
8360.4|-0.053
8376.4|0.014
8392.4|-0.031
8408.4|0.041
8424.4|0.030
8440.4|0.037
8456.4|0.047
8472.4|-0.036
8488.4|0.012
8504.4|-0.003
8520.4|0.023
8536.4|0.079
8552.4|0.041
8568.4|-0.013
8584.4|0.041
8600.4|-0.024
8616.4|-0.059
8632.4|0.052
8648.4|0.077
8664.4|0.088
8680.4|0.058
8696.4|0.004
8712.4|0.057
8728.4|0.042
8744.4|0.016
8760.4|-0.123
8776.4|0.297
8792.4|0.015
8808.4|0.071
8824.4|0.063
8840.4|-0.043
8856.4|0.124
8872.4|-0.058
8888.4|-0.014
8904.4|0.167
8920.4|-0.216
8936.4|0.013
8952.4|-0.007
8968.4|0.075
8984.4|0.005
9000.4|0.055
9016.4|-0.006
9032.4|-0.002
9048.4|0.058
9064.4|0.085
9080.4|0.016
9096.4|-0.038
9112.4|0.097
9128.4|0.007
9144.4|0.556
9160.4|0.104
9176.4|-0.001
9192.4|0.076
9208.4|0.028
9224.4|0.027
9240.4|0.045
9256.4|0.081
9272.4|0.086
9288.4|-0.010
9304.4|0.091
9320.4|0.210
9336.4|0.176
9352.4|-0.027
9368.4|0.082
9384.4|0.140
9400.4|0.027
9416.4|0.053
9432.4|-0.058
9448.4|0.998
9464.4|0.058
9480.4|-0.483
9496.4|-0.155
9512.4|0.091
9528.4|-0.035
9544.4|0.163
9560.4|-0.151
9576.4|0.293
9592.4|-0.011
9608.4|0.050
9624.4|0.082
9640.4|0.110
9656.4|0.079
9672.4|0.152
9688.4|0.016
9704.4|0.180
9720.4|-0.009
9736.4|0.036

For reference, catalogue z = 1.45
